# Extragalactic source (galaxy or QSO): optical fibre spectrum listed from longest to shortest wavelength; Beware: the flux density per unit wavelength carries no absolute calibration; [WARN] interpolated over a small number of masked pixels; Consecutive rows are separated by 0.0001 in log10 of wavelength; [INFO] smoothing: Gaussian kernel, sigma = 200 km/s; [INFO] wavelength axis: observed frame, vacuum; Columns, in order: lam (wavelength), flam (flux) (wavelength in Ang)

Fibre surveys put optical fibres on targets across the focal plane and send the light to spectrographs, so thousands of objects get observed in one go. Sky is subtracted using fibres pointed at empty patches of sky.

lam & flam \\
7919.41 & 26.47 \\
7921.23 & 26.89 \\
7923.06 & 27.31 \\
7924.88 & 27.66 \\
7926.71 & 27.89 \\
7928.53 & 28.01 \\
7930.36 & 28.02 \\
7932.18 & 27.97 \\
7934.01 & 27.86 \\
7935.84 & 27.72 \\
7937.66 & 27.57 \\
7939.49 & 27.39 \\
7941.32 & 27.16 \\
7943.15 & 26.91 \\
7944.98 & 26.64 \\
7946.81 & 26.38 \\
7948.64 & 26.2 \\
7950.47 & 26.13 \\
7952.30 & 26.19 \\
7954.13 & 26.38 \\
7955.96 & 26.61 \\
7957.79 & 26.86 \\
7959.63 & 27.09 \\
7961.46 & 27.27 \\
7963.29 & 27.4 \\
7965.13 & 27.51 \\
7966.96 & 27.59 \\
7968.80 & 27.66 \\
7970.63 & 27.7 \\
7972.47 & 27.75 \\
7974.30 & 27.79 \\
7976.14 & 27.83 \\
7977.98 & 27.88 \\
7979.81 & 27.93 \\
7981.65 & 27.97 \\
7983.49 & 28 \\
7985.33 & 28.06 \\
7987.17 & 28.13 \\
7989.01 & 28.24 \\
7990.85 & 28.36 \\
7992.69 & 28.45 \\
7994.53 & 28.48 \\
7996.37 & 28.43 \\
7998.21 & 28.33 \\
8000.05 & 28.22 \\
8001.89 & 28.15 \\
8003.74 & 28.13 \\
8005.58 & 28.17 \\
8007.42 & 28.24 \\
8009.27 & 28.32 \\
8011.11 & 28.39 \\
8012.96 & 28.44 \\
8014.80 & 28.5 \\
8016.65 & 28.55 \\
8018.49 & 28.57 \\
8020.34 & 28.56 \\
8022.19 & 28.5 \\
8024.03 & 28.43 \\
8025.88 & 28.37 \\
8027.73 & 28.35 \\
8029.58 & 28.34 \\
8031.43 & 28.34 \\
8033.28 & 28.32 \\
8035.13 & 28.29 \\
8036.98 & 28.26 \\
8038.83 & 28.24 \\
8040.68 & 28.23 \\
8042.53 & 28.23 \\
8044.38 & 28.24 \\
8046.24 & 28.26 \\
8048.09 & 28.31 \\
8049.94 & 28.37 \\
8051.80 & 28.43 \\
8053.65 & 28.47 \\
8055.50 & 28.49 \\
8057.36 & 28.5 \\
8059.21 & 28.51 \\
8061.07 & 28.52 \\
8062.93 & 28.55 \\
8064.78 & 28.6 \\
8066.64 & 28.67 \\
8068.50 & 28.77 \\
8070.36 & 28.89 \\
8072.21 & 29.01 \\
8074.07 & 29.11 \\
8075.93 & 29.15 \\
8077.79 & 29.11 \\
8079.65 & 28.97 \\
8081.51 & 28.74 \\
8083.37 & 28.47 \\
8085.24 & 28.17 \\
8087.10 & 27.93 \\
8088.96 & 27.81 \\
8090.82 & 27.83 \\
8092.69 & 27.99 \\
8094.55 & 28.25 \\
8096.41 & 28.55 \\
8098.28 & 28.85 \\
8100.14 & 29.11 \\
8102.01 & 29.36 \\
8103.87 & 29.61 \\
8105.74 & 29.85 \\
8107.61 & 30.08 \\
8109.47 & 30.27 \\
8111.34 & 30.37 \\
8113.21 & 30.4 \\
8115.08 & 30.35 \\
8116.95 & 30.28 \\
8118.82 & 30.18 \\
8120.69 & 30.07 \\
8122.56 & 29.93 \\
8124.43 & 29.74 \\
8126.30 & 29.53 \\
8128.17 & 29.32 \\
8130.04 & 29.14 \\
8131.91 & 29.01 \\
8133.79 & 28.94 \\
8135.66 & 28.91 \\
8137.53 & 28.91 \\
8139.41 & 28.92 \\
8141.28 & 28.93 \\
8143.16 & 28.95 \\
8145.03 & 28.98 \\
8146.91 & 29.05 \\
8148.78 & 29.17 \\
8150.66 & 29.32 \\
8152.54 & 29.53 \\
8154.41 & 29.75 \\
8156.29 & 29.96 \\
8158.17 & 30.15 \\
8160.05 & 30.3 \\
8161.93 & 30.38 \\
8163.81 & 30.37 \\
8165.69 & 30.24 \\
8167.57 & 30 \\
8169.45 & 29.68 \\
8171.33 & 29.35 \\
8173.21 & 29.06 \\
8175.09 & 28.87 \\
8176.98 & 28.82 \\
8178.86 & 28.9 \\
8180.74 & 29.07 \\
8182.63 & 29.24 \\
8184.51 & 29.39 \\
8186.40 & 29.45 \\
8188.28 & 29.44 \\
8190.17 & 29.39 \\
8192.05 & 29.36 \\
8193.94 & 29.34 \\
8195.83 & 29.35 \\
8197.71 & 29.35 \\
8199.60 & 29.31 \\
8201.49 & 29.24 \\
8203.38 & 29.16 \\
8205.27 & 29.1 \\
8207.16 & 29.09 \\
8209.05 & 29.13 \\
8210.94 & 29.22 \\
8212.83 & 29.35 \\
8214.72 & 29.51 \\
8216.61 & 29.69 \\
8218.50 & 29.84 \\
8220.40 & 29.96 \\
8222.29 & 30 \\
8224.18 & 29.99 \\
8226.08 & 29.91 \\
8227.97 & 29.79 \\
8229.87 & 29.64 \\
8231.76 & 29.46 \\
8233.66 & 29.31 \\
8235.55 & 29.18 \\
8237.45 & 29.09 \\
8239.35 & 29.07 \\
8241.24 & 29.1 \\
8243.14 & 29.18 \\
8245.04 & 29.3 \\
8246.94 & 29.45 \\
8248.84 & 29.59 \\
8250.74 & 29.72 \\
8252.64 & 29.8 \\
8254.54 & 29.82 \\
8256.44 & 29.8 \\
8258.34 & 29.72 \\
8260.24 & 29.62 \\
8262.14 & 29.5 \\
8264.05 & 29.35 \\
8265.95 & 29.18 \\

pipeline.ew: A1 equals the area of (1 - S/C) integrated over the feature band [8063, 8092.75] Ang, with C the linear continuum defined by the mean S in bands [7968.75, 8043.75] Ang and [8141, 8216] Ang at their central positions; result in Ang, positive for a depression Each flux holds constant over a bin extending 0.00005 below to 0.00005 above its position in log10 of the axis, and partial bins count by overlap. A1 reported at 0.13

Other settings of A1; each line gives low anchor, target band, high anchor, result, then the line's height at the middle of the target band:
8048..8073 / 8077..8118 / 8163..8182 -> -0.3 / 28.9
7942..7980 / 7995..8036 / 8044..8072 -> -0.7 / 27.9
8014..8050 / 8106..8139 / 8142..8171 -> -0.4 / 29.3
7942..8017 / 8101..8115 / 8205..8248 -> -0.7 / 28.6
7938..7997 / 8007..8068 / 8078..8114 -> -0.3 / 28.3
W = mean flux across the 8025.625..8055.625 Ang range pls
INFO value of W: 28.3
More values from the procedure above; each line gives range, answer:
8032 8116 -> 28.8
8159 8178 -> 29.7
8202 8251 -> 29.4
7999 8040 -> 28.3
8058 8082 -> 28.8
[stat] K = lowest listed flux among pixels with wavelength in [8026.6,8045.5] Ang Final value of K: 28.23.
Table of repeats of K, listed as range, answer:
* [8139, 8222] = 28.82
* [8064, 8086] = 28.17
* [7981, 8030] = 27.97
